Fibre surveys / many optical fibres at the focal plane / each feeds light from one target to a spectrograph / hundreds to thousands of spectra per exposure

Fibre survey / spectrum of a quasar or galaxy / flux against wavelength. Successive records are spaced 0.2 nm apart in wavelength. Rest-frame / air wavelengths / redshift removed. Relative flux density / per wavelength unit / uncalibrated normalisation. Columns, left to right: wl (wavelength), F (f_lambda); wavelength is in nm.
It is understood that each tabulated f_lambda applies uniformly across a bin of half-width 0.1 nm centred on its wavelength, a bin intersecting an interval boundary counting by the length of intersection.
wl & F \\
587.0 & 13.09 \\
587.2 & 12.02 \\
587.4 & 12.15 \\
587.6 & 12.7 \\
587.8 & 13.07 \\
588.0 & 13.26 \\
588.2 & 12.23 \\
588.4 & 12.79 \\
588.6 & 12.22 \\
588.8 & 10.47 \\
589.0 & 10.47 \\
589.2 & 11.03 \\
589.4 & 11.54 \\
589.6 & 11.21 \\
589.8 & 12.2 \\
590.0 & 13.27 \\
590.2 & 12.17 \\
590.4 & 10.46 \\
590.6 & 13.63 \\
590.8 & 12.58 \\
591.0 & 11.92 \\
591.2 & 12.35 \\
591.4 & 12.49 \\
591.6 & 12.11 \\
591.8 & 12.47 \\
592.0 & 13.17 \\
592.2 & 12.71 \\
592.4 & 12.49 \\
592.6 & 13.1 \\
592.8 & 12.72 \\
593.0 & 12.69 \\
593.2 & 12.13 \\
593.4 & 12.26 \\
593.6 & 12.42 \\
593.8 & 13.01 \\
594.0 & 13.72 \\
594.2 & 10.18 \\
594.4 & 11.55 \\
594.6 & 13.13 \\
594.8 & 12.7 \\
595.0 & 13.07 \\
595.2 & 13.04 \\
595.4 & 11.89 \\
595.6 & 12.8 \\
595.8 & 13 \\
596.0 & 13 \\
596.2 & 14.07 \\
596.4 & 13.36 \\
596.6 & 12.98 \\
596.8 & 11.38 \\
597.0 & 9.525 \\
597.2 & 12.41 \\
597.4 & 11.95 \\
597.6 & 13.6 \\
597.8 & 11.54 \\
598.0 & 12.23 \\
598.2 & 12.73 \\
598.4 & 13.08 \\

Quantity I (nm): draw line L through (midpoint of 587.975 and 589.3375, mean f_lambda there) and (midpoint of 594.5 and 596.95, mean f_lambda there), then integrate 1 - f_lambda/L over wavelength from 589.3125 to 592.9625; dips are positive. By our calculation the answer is -0.09 nm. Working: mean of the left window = 11.7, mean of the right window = 12.8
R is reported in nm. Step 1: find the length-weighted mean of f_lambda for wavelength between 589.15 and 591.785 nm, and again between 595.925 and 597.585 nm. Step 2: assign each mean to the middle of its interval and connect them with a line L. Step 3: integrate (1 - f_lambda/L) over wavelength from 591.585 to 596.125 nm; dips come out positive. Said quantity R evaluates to -0.13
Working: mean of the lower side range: 12.1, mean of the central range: 12.6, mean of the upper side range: 12.4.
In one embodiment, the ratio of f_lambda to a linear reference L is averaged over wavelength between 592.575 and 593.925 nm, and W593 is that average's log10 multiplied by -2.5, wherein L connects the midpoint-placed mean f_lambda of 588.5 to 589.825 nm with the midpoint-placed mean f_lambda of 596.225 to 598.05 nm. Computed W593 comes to -0.08 mag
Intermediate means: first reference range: 11.3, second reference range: 12.2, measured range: 12.6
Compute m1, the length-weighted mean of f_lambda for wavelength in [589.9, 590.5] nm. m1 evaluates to 12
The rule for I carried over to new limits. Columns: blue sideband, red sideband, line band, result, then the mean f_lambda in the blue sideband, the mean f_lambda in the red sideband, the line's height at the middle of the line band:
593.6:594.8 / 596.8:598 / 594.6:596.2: -0.10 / 12.4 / 11.8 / 12.2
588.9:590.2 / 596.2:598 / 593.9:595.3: -0.05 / 11.7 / 12.2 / 12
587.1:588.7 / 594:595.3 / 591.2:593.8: -0.03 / 12.6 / 12.4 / 12.4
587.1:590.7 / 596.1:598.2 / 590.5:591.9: -0.04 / 12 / 12.3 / 12.1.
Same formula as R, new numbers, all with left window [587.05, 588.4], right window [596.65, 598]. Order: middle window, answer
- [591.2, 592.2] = -0.02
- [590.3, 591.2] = 0.01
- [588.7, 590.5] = 0.15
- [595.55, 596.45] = -0.10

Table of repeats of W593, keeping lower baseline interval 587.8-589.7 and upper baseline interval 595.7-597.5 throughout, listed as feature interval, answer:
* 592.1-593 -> -0.059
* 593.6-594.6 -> -0.004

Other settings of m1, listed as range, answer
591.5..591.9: 12.3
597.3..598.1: 12.3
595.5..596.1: 12.9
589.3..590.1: 12.1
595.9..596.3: 13.5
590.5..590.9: 13.1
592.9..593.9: 12.5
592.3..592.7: 12.8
